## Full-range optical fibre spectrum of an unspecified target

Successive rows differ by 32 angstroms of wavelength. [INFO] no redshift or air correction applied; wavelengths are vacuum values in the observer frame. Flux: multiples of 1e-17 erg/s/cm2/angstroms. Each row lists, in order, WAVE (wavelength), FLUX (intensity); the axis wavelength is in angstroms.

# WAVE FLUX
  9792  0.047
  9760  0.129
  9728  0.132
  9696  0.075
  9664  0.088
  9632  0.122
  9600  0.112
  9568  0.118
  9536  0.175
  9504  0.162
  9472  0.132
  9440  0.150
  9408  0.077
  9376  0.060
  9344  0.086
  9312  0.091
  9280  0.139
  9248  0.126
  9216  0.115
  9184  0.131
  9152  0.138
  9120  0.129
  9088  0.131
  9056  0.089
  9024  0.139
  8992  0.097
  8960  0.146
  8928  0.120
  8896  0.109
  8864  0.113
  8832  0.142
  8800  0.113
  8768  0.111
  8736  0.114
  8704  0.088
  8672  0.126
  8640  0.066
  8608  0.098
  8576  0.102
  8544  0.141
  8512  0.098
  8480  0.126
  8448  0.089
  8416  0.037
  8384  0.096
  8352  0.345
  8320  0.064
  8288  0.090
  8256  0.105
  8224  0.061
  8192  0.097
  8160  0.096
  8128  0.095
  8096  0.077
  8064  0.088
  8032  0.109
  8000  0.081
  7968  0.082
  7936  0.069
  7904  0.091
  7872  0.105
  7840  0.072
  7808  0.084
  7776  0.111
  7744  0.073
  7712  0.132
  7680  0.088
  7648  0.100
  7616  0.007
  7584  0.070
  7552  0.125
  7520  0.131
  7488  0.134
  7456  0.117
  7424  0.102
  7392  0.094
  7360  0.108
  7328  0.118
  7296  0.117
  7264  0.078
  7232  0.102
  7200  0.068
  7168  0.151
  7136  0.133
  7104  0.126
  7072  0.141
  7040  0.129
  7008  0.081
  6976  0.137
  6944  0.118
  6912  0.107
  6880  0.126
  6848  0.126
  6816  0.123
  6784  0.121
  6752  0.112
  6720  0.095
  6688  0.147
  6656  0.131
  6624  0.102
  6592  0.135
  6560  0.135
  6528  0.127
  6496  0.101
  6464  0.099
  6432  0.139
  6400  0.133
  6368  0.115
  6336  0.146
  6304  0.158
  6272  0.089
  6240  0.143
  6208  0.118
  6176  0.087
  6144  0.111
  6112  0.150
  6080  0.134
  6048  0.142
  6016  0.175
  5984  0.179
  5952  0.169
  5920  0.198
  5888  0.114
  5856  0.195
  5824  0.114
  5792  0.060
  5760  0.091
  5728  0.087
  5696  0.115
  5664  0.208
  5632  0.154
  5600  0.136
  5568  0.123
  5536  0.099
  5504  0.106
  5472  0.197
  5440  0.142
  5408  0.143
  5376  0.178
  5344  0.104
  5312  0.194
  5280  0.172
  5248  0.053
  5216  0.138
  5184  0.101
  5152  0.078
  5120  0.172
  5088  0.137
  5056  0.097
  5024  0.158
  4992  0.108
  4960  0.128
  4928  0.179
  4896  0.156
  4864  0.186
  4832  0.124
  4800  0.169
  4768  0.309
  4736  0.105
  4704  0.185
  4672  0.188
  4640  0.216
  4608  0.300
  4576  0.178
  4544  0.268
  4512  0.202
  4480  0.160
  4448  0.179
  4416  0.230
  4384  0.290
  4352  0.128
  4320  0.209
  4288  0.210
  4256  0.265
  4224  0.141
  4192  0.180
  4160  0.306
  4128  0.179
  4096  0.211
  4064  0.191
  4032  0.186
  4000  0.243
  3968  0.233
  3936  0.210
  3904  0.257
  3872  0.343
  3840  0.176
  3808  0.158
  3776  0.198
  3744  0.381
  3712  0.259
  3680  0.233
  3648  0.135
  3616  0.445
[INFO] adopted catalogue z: 1.24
